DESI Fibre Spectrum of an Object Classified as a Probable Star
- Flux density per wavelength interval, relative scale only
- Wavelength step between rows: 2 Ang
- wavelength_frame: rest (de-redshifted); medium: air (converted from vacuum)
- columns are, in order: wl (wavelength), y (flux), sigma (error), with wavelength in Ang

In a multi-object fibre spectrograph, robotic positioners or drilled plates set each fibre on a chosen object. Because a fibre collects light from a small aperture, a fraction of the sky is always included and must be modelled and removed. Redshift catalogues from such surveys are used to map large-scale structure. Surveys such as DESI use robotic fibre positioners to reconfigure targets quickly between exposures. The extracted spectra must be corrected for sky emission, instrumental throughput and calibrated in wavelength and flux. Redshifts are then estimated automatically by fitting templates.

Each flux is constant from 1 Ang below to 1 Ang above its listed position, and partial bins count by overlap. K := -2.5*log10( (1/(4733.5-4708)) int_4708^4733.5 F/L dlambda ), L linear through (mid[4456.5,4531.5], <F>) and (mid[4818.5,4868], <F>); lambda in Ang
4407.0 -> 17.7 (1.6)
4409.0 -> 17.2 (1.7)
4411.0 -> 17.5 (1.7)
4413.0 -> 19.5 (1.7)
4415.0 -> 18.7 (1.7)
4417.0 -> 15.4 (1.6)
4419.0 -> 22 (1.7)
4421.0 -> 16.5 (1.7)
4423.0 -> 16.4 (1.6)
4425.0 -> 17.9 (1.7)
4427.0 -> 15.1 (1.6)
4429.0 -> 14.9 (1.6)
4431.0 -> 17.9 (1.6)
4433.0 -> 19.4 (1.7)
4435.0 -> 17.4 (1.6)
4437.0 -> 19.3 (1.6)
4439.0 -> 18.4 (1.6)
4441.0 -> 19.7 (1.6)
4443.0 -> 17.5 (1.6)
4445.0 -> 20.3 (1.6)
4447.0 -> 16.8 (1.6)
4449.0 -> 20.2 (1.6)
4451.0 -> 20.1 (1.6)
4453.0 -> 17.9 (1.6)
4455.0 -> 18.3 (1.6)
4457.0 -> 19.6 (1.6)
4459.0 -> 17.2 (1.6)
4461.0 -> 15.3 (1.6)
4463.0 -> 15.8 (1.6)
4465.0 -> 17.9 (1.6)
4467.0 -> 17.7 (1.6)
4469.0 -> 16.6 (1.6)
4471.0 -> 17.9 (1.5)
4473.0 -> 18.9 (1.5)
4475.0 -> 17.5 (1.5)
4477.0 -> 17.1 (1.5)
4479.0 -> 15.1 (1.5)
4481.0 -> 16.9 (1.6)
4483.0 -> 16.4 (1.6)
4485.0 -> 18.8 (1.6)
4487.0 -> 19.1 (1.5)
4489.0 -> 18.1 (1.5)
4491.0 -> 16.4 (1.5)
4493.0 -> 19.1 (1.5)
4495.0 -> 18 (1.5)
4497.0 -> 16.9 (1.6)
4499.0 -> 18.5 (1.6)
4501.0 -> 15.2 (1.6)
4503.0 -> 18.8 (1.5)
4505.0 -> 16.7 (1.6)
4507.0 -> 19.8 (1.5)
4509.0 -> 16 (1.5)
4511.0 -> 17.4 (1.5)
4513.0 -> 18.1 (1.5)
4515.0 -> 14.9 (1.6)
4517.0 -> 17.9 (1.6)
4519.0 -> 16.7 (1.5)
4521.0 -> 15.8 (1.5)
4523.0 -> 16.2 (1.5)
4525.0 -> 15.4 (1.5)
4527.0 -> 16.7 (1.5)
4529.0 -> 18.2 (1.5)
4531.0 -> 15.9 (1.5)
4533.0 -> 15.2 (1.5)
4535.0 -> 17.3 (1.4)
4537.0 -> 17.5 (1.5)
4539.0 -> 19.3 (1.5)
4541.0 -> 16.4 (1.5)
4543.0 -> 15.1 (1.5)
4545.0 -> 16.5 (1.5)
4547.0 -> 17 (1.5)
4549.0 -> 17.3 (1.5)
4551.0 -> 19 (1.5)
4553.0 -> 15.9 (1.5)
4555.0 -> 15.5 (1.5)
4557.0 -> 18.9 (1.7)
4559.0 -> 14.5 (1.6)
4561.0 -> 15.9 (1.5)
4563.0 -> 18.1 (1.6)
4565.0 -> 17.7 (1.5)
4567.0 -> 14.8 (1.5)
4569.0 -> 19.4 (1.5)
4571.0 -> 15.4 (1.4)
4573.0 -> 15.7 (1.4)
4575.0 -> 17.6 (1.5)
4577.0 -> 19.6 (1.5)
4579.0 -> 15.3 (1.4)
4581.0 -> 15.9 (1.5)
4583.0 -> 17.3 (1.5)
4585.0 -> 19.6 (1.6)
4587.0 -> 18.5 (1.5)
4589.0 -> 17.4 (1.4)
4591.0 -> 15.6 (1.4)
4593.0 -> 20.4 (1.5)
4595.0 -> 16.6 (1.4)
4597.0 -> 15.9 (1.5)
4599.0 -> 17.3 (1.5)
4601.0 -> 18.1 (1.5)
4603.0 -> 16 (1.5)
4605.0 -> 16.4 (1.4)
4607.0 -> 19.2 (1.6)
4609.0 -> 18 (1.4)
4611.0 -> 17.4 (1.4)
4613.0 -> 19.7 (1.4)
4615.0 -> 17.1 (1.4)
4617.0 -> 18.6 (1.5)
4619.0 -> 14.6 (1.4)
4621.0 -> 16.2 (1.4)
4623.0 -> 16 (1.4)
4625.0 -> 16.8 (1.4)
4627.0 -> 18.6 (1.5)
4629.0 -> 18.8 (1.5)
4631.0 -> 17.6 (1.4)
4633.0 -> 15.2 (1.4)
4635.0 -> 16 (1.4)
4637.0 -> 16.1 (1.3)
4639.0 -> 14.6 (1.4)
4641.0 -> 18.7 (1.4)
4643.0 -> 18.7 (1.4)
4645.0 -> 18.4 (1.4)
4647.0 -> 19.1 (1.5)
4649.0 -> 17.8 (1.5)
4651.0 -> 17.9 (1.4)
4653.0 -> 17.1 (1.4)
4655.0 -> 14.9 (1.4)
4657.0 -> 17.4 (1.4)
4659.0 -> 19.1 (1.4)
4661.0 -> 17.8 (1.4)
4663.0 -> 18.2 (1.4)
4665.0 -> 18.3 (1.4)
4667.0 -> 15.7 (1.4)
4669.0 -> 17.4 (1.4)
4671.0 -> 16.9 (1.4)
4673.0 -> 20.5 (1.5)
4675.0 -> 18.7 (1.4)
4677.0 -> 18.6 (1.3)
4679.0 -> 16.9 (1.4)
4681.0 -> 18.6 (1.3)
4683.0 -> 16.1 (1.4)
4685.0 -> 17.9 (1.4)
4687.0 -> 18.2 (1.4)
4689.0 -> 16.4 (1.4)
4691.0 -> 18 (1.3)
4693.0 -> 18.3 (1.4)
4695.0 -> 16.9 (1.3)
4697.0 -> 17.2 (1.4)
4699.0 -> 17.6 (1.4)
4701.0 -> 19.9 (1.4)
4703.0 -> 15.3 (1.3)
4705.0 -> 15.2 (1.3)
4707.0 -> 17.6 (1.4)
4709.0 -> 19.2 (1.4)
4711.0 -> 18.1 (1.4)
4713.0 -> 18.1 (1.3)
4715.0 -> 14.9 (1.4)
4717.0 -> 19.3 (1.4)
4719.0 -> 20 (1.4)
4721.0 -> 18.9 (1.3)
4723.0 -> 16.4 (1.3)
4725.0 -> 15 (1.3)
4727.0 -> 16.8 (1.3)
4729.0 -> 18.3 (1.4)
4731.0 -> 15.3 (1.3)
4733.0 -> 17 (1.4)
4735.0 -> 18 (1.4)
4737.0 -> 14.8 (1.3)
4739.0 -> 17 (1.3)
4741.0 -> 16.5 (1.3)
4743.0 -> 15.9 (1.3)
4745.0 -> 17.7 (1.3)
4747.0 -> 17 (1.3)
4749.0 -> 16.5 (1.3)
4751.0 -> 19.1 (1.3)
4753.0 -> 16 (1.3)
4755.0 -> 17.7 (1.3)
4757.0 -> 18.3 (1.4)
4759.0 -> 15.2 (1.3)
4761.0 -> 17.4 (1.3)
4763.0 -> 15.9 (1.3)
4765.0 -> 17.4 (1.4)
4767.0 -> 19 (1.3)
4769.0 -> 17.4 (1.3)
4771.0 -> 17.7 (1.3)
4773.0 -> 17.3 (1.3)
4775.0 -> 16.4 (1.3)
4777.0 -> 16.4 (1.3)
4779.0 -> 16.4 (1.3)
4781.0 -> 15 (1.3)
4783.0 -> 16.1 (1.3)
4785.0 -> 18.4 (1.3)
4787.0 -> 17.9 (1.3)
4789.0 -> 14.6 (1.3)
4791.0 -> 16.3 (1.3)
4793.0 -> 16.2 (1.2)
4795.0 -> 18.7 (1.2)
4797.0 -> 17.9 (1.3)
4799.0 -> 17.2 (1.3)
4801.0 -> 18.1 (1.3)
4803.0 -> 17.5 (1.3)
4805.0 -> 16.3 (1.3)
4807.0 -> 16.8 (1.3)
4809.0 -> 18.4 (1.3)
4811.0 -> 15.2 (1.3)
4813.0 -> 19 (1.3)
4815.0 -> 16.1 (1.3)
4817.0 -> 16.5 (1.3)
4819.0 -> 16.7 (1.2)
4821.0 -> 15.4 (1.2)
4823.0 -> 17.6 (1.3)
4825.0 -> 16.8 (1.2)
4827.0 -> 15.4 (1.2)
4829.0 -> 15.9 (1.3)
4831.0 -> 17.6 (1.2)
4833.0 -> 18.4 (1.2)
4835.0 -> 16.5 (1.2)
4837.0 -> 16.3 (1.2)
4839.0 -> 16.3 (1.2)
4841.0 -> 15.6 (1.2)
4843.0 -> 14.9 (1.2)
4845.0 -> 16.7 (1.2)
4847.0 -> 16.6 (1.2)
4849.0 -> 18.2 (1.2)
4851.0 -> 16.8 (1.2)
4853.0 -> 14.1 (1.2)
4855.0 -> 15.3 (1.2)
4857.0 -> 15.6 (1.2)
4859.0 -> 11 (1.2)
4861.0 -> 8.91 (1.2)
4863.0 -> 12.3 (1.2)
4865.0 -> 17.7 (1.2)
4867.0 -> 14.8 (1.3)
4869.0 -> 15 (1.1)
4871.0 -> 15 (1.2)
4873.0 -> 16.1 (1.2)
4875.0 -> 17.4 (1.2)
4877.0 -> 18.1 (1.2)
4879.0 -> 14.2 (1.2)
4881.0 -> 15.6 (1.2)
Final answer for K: -0.08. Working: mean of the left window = 17.2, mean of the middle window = 17.5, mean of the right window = 15.6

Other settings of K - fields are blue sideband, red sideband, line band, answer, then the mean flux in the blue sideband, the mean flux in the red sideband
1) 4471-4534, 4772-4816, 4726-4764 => 0.006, 17.2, 16.9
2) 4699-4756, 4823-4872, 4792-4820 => -0.070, 17.2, 15.5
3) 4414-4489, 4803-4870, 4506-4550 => 0.036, 17.8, 15.9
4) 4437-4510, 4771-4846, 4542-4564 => 0.054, 17.8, 16.7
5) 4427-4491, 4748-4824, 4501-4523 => 0.038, 17.8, 17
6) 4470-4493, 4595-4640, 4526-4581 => 0.025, 17.5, 17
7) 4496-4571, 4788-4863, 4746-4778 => -0.053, 16.9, 16.2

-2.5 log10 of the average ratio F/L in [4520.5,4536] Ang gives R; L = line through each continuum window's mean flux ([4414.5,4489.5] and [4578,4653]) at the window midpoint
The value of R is 0.08 mag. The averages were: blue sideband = 17.8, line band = 16.4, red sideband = 17.3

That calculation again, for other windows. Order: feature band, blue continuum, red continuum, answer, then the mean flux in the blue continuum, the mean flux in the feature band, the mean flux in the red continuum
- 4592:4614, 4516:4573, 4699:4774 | -0.05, 16.7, 17.7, 17.2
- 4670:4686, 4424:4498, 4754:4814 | -0.04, 17.8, 18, 17.1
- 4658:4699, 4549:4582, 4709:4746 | -0.04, 16.8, 17.8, 17.2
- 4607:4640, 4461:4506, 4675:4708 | 0.03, 17.4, 17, 17.5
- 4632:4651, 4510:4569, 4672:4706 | 0.01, 16.8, 17.2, 17.7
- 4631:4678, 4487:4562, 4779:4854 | -0.04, 17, 17.5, 16.7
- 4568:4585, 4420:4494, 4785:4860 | 0.01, 17.7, 17.2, 16.5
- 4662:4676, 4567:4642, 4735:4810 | -0.05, 17.2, 18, 17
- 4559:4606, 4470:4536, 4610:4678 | 0.02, 17.2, 17.1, 17.5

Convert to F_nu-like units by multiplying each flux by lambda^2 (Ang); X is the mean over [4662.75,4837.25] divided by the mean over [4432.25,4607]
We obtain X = 1.09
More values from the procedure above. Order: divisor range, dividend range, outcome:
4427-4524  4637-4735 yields 1.09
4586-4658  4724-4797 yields 1.03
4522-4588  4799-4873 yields 1.06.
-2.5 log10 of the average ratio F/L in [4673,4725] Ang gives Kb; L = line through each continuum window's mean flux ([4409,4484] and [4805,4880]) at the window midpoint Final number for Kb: -0.07 mag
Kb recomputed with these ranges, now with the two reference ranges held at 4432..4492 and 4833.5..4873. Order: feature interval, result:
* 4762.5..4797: -0.08 mag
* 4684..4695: -0.09 mag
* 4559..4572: 0.03 mag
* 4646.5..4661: -0.06 mag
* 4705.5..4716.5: -0.09 mag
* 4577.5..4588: -0.02 mag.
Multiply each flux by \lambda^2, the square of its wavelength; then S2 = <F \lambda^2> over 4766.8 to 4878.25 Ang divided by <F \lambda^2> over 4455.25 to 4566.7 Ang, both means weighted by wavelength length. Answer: 1.09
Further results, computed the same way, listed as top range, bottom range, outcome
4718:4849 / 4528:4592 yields 1.09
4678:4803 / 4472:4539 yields 1.11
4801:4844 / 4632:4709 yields 1.02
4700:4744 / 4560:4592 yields 1.07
